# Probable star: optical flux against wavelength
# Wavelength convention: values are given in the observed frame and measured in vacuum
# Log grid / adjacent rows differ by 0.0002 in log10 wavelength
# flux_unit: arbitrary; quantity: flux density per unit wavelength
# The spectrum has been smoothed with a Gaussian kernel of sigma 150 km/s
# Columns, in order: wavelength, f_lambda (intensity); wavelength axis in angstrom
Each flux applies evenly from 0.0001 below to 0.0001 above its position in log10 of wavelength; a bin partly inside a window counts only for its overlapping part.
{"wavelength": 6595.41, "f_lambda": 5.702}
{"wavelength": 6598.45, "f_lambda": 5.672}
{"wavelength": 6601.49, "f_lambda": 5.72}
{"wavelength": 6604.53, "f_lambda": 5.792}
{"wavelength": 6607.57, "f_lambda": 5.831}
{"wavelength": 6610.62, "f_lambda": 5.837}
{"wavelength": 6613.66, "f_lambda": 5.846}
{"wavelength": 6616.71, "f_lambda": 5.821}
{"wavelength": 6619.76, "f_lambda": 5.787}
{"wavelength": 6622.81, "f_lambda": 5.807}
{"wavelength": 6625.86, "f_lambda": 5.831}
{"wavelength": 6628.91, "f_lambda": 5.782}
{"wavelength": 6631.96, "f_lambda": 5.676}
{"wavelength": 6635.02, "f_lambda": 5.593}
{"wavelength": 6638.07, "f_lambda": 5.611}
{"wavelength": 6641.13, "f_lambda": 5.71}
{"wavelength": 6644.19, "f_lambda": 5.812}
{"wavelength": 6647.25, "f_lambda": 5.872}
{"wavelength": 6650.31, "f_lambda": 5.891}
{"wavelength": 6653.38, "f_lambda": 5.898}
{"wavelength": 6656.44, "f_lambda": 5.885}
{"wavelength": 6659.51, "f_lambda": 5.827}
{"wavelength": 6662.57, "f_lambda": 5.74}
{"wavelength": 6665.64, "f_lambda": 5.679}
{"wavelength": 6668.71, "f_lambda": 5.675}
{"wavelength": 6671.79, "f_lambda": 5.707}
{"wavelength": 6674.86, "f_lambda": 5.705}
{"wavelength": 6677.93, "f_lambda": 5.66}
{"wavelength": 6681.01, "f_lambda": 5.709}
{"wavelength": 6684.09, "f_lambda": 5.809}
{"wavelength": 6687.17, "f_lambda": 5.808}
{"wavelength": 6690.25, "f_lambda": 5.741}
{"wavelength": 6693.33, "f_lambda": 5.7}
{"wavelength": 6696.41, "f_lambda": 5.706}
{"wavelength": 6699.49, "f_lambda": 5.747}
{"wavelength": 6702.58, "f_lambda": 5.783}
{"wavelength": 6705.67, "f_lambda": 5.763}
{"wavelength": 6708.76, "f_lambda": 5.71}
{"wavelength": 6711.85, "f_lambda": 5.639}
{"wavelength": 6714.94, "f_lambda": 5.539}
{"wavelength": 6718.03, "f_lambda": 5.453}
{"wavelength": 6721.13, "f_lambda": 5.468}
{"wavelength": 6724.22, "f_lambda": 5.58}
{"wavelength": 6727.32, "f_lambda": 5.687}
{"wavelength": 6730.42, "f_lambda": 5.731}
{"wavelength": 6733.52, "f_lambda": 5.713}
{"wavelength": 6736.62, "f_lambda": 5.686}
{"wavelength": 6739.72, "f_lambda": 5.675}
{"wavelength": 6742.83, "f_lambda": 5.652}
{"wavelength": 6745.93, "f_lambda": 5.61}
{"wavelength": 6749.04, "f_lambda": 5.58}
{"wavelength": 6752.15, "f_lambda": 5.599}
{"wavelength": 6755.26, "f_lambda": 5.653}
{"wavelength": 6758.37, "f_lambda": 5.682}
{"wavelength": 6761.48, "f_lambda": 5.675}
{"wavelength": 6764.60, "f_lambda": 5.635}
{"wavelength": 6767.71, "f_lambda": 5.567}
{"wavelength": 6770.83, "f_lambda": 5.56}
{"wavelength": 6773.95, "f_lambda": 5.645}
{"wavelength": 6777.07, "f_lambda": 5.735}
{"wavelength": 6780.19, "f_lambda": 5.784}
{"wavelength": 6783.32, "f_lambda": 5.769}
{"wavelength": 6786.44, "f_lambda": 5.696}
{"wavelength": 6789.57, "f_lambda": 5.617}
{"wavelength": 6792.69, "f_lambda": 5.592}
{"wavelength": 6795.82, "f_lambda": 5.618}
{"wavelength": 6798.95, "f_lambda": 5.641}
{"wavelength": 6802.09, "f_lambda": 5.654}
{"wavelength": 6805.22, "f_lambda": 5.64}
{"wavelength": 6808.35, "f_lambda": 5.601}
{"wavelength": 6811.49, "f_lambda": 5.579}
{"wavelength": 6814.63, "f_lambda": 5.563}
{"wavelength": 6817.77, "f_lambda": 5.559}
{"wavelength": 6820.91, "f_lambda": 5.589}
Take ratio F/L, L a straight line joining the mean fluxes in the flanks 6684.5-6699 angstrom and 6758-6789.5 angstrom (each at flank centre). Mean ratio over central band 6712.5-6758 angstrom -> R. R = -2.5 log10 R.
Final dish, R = 0.017 mag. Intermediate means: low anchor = 5.75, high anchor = 5.67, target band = 5.62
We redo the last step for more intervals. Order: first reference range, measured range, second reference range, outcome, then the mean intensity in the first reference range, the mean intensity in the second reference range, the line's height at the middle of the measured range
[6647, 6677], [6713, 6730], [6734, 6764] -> 0.025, 5.78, 5.65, 5.69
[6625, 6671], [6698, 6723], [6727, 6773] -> 0.011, 5.76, 5.65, 5.69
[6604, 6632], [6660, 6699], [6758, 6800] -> 0.005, 5.81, 5.66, 5.75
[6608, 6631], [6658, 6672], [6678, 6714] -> 0.007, 5.81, 5.73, 5.76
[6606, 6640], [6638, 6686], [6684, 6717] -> -0.005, 5.76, 5.72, 5.74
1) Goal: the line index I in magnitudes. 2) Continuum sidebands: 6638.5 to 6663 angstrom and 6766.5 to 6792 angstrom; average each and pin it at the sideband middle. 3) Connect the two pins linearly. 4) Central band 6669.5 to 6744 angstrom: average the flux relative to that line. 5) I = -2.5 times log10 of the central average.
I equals 0.014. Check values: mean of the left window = 5.82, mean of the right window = 5.67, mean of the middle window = 5.68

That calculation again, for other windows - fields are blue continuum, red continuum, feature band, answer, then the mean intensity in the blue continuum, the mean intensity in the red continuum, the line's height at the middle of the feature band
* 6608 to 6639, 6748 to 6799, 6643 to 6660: -0.02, 5.76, 5.65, 5.74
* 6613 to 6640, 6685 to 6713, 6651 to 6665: -0.02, 5.75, 5.74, 5.74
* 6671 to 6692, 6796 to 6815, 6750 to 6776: 0.01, 5.74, 5.61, 5.66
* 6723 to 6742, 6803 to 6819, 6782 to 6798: -0.01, 5.68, 5.59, 5.61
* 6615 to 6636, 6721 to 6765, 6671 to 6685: 0.00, 5.76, 5.65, 5.71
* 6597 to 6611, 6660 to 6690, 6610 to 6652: 0.00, 5.76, 5.73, 5.75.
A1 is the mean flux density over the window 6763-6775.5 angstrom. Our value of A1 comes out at 5.6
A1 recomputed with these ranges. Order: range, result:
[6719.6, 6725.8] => 5.53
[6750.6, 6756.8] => 5.63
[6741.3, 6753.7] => 5.61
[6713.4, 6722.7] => 5.49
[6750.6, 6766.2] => 5.65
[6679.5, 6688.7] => 5.77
